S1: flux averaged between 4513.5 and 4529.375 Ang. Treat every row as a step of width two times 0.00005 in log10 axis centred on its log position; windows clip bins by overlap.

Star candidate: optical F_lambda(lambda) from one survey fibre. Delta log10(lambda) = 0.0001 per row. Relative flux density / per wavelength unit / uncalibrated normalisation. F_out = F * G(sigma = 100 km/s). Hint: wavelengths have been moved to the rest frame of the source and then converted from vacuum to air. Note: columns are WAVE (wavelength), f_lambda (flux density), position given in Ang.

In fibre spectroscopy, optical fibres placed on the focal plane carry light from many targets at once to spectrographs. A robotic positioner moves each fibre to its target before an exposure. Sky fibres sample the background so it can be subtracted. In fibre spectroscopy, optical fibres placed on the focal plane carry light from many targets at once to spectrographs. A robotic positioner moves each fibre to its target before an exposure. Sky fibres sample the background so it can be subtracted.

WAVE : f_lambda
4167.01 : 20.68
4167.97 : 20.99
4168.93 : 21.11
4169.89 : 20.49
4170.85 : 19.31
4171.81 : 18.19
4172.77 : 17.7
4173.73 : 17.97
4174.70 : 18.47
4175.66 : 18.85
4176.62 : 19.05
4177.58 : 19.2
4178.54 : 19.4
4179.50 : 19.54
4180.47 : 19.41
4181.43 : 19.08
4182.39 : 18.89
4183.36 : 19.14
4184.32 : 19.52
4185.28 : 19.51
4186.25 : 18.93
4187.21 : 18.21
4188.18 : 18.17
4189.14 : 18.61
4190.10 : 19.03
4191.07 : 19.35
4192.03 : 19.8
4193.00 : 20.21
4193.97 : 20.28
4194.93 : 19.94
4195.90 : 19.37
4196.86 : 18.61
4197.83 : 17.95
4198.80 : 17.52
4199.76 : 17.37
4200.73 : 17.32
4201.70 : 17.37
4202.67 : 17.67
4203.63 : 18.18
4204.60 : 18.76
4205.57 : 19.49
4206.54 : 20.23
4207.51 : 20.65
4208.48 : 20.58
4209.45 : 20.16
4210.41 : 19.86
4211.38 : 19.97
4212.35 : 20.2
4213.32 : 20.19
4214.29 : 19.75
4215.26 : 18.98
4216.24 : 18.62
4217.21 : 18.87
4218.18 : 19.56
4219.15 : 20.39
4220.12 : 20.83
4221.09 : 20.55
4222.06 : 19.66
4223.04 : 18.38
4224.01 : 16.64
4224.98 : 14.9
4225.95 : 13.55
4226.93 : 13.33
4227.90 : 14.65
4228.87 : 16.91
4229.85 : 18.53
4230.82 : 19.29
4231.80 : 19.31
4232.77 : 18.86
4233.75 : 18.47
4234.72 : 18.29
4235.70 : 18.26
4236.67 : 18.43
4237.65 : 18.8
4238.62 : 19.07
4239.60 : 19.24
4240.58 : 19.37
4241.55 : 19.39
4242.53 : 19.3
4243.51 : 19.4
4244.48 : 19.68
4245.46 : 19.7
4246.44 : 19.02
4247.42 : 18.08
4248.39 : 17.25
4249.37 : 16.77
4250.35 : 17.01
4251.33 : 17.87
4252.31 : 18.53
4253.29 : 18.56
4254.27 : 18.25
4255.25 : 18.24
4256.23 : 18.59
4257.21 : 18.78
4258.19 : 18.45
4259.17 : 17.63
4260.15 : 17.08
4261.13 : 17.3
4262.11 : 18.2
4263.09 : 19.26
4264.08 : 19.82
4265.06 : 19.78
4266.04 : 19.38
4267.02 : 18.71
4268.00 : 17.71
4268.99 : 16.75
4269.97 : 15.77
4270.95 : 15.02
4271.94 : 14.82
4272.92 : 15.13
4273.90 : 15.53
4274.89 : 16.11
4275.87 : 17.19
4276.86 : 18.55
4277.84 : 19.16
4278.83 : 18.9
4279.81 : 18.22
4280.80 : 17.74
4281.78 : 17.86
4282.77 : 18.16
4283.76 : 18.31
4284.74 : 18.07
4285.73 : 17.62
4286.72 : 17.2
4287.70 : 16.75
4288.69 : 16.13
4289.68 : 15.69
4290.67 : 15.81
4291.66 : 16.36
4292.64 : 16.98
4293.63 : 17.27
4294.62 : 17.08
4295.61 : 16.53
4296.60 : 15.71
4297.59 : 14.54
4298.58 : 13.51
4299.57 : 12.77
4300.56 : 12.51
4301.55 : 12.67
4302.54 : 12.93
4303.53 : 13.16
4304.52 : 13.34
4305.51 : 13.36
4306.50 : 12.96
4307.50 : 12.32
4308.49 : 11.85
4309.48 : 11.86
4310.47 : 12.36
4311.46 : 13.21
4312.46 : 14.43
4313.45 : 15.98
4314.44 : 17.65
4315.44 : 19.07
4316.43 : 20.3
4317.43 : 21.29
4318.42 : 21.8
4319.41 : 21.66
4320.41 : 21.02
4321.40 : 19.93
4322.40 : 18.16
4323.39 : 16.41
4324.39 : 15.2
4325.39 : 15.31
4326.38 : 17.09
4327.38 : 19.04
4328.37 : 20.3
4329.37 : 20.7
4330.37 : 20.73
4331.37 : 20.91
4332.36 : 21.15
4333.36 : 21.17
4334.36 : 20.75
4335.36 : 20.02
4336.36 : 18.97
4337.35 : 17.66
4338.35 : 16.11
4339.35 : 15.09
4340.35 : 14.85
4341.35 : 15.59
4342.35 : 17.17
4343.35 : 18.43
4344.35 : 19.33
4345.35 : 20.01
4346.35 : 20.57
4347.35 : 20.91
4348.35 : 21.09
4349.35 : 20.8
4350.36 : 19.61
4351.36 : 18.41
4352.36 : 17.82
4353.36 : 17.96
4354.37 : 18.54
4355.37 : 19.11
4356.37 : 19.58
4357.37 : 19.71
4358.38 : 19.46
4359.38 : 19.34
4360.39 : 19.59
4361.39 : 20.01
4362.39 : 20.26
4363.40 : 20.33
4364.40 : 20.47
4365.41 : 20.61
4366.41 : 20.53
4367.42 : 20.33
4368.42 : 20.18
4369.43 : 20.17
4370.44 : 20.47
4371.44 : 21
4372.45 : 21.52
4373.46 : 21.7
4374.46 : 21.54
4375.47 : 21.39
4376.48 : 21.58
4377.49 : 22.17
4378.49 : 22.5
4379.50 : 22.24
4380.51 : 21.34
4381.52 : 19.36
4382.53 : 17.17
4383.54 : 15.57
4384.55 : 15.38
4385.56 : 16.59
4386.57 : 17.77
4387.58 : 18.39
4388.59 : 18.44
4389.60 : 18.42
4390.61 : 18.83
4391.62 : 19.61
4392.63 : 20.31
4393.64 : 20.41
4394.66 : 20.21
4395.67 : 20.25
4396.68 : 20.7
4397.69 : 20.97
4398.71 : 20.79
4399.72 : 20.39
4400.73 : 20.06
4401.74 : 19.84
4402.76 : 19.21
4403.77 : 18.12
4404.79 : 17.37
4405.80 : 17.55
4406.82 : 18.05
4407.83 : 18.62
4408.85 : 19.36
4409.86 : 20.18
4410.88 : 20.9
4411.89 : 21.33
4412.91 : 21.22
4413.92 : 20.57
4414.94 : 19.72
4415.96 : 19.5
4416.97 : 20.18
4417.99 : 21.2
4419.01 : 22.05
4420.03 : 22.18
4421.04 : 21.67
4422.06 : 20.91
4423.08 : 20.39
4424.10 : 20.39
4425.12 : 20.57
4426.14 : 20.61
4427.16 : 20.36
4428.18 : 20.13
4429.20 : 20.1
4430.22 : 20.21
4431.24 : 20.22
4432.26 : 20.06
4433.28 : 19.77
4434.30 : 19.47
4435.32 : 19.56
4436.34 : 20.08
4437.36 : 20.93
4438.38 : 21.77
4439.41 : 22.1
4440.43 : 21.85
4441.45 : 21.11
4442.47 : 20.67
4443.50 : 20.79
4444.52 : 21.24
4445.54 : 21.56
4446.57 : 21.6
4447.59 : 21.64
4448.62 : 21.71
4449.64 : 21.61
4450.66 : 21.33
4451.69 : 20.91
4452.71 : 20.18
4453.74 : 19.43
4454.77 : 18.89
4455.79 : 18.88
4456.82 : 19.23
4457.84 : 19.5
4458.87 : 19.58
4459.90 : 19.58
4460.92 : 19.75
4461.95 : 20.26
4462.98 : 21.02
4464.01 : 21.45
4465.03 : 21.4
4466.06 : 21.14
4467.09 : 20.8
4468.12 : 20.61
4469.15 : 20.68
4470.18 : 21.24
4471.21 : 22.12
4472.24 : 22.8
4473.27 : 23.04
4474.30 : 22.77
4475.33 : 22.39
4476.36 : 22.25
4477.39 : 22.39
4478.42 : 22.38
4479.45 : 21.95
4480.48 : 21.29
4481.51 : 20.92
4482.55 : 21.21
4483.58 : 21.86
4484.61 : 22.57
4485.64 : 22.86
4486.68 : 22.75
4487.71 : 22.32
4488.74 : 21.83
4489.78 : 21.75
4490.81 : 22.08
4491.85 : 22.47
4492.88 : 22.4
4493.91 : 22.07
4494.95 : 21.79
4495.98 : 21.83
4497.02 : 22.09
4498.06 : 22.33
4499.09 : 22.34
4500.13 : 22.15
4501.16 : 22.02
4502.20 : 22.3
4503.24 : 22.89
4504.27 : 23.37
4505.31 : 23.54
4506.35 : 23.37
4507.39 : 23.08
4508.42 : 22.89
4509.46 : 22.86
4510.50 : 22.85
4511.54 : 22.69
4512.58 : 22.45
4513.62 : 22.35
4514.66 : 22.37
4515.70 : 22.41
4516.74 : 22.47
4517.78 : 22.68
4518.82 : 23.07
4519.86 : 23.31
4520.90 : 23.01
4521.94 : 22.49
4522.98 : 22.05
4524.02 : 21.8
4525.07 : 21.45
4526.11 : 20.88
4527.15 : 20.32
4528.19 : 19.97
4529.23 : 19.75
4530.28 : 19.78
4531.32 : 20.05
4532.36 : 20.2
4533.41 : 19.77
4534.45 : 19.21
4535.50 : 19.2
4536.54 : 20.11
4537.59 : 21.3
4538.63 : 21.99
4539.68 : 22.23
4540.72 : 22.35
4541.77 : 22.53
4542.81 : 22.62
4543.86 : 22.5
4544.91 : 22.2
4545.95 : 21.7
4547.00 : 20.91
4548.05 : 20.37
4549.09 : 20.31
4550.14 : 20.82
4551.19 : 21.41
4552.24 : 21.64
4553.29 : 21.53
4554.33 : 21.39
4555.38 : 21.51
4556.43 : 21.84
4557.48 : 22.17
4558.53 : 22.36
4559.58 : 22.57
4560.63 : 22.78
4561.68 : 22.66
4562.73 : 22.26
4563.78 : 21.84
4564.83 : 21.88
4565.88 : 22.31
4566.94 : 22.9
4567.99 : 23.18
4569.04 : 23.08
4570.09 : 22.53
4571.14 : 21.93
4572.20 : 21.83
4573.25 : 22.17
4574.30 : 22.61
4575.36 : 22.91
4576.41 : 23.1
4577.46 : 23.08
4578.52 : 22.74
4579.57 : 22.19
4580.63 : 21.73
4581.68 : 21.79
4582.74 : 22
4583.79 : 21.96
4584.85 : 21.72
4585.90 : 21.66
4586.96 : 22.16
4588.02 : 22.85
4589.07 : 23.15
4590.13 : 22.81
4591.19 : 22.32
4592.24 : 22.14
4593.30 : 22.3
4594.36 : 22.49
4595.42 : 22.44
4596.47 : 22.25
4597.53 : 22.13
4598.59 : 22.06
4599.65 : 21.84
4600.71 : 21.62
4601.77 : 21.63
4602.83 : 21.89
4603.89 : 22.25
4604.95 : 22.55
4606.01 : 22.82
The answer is 21.9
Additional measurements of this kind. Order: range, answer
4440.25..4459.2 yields 20.6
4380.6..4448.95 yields 20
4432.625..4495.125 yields 21.2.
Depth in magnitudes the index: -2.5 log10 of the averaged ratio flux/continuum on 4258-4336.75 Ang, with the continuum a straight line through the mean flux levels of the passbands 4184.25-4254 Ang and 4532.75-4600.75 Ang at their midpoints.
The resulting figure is 0.14 mag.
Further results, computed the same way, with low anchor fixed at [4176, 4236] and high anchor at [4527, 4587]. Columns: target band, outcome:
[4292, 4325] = 0.24 mag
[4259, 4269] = 0.05 mag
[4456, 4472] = 0.02 mag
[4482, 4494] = -0.05 mag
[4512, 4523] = -0.06 mag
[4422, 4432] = 0.01 mag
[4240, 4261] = 0.04 mag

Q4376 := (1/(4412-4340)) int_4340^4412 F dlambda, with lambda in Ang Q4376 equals 19.6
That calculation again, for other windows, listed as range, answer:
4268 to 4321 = 16.2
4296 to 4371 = 17.9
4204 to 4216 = 19.8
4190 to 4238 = 18.7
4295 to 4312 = 13.3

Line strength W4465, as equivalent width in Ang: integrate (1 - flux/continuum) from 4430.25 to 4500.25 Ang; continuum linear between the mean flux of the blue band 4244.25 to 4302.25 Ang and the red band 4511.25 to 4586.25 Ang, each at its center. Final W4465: -2.9 Ang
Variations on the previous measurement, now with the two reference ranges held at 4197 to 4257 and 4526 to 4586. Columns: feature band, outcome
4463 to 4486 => -1.0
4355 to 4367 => -0.1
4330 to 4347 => 0.7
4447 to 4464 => 0.4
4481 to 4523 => -2.6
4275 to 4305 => 4.6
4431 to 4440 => 0.0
